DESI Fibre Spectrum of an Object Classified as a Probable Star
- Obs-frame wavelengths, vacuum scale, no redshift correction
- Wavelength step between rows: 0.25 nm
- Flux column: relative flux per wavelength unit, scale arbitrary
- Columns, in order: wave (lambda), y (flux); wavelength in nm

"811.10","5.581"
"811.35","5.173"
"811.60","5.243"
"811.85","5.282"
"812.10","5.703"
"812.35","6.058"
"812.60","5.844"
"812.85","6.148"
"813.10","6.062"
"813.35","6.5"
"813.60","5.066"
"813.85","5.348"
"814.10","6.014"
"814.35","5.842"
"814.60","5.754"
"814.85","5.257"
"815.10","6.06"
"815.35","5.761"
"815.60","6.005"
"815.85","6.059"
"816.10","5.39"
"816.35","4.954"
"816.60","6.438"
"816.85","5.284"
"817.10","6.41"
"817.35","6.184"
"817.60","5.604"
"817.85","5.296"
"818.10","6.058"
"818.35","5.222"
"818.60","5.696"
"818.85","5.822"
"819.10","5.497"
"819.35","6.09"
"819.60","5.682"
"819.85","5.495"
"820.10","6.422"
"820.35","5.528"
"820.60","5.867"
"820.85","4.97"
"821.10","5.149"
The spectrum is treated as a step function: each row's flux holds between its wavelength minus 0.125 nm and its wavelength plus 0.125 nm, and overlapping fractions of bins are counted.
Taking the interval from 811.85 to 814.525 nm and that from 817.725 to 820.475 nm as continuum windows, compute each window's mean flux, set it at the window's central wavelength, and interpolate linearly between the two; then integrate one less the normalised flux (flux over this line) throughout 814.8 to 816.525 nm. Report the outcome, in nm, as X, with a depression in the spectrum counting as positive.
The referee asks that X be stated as 0.030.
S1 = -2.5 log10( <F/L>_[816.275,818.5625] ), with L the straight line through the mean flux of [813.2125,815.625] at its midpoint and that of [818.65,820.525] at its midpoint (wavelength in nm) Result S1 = 0.01 mag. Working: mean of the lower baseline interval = 5.75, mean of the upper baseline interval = 5.79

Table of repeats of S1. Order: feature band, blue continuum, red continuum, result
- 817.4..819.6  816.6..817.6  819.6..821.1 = 0.03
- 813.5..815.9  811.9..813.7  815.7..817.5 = 0.03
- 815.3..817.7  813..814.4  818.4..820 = -0.01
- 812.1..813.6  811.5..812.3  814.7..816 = -0.08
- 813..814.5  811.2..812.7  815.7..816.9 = -0.04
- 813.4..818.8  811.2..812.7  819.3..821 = -0.02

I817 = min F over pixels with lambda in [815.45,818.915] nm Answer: 4.954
